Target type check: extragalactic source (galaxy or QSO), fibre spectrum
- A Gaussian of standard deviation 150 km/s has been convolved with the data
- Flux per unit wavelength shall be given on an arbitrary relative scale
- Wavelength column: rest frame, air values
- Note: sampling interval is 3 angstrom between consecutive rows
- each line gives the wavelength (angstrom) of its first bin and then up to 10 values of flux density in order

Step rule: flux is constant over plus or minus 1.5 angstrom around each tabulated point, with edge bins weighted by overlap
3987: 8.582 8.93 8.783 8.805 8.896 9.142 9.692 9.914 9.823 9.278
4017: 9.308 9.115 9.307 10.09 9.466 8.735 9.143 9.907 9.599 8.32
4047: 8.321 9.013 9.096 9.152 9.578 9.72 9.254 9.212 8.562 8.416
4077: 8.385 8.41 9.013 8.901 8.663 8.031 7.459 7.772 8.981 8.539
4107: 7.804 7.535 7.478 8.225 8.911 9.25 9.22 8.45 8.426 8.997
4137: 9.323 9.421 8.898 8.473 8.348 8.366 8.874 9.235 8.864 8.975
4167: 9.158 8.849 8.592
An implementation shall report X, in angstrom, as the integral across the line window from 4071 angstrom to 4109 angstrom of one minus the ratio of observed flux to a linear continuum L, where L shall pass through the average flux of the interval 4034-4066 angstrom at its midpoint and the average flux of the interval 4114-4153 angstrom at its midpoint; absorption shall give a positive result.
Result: 2.7 angstrom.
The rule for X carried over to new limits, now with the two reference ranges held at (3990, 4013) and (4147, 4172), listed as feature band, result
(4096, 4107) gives 0.8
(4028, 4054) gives 0.3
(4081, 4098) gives 1.3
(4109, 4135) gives 1.2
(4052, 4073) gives -0.3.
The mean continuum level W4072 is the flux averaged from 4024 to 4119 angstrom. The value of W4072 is 8.74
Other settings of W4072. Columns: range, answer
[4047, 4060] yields 9.09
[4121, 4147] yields 8.94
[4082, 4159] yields 8.55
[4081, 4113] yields 8.23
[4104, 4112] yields 7.82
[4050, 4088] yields 8.97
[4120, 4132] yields 8.86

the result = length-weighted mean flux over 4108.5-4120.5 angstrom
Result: 8.04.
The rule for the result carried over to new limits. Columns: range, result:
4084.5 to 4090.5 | 8.78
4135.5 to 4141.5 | 9.37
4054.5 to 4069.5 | 9.38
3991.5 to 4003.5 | 8.91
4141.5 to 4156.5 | 8.59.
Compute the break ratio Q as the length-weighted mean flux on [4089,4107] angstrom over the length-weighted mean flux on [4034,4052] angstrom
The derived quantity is 0.90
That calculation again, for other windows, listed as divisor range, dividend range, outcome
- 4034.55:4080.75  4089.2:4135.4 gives 0.93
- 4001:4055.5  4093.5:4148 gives 0.92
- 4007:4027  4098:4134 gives 0.89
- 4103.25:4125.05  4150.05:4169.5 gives 1.07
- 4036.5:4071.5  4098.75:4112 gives 0.89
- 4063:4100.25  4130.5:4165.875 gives 1.04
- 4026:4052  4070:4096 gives 0.93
